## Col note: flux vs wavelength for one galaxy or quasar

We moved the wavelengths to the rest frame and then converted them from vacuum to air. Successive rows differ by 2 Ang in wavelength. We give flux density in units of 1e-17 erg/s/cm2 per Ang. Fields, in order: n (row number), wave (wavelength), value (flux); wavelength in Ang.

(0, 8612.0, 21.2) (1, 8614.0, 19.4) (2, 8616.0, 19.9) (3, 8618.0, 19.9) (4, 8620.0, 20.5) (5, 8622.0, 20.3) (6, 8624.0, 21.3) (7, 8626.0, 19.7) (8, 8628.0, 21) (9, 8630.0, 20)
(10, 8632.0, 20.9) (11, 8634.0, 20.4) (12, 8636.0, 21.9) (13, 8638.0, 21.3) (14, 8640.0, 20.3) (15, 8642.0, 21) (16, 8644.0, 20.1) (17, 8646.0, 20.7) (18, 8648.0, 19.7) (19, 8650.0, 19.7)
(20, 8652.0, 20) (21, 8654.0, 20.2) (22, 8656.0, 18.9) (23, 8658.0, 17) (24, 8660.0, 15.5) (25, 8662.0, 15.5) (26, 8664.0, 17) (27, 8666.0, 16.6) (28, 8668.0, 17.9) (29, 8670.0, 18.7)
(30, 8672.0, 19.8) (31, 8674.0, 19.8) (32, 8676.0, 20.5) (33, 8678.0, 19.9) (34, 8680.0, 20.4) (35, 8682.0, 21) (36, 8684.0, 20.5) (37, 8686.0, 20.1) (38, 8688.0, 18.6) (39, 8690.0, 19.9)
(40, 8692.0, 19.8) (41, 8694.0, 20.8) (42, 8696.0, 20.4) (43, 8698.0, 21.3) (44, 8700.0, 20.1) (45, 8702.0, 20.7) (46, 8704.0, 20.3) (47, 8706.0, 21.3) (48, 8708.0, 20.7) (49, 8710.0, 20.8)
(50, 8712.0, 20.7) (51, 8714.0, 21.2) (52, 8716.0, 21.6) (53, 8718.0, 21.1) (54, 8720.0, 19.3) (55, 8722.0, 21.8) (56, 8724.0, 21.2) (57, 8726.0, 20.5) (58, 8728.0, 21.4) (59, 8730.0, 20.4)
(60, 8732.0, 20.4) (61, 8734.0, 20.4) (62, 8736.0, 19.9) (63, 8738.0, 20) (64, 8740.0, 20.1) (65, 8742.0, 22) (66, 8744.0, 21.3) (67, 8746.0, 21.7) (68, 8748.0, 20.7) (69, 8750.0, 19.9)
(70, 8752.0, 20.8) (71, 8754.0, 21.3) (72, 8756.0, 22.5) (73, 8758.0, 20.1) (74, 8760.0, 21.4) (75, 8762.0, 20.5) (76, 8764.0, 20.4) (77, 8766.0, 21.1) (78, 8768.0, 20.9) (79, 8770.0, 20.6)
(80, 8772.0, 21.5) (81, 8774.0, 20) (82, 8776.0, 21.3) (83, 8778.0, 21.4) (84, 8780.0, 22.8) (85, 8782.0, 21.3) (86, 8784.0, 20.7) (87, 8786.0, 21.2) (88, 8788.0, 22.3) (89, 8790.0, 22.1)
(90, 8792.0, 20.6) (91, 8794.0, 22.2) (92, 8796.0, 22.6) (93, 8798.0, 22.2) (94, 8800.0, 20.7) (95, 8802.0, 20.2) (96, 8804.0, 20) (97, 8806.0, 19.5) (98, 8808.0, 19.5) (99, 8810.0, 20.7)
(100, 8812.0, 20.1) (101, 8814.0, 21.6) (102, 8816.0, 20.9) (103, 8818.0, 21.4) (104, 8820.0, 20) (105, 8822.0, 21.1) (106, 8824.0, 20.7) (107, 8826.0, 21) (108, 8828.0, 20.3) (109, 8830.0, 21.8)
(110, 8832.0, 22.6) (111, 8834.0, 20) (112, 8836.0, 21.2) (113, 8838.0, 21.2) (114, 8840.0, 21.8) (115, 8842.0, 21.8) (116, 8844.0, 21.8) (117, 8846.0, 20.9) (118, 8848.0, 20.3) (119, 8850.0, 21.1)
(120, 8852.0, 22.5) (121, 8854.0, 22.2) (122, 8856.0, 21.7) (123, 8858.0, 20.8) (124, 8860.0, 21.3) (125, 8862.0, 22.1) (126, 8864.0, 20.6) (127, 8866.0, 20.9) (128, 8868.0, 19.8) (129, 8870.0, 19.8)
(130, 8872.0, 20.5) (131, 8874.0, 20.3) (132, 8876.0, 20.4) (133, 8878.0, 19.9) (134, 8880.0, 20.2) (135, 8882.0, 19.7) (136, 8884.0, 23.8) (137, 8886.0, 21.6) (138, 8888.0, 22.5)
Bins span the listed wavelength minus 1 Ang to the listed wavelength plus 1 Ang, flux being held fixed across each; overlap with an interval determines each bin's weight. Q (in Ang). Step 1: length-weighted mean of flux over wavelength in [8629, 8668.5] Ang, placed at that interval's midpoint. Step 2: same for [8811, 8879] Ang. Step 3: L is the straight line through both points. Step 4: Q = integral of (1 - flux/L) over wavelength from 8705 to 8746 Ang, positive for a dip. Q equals -1.8 Ang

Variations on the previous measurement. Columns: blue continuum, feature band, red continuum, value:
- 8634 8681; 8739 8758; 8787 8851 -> -0.76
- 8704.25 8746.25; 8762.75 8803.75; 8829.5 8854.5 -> -0.27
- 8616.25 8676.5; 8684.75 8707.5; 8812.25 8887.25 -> -0.46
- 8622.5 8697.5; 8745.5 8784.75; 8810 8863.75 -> -0.86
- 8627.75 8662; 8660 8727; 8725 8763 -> 1.18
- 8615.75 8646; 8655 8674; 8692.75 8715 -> 2.85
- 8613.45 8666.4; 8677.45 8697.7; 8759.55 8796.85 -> 0.01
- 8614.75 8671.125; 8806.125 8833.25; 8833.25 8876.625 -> -0.06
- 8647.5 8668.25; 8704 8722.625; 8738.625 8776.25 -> -1.21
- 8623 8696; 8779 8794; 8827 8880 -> -0.77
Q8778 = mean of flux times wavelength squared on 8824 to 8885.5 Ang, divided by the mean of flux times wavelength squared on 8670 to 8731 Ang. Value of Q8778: 1.06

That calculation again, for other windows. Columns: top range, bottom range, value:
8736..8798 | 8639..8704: 1.11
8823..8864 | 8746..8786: 1.03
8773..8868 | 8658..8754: 1.08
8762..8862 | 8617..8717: 1.10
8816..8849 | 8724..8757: 1.03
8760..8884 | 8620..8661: 1.10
